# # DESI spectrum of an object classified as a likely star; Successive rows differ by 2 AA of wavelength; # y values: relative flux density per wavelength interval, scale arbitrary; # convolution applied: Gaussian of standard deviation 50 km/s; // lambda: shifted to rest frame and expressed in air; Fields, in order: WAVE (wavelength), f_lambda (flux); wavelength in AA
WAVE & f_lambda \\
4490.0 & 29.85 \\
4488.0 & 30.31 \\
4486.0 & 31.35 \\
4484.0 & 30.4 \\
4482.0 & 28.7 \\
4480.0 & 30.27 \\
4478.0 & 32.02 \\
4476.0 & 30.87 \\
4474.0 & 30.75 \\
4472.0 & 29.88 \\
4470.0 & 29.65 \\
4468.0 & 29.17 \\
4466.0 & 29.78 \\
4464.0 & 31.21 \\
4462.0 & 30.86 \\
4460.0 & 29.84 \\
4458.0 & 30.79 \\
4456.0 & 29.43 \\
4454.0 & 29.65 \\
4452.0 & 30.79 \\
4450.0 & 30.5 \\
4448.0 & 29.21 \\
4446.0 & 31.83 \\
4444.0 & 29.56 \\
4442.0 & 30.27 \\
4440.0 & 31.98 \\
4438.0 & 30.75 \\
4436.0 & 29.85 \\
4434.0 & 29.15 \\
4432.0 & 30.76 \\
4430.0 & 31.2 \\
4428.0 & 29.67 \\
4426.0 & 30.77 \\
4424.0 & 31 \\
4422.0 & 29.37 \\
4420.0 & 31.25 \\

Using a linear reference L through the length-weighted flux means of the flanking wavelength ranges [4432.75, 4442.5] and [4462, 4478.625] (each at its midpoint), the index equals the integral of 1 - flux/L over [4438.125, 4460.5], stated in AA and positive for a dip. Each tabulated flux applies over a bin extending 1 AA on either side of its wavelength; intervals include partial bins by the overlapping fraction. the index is 0.0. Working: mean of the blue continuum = 30.4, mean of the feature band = 30.4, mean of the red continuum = 30.4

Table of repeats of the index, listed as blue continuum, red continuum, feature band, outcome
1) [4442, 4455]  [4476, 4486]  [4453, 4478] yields 0.1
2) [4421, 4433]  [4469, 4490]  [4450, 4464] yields 0.0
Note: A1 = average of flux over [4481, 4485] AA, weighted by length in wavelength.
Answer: 29.5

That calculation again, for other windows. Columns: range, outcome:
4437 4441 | 31.4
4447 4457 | 29.9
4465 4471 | 29.5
